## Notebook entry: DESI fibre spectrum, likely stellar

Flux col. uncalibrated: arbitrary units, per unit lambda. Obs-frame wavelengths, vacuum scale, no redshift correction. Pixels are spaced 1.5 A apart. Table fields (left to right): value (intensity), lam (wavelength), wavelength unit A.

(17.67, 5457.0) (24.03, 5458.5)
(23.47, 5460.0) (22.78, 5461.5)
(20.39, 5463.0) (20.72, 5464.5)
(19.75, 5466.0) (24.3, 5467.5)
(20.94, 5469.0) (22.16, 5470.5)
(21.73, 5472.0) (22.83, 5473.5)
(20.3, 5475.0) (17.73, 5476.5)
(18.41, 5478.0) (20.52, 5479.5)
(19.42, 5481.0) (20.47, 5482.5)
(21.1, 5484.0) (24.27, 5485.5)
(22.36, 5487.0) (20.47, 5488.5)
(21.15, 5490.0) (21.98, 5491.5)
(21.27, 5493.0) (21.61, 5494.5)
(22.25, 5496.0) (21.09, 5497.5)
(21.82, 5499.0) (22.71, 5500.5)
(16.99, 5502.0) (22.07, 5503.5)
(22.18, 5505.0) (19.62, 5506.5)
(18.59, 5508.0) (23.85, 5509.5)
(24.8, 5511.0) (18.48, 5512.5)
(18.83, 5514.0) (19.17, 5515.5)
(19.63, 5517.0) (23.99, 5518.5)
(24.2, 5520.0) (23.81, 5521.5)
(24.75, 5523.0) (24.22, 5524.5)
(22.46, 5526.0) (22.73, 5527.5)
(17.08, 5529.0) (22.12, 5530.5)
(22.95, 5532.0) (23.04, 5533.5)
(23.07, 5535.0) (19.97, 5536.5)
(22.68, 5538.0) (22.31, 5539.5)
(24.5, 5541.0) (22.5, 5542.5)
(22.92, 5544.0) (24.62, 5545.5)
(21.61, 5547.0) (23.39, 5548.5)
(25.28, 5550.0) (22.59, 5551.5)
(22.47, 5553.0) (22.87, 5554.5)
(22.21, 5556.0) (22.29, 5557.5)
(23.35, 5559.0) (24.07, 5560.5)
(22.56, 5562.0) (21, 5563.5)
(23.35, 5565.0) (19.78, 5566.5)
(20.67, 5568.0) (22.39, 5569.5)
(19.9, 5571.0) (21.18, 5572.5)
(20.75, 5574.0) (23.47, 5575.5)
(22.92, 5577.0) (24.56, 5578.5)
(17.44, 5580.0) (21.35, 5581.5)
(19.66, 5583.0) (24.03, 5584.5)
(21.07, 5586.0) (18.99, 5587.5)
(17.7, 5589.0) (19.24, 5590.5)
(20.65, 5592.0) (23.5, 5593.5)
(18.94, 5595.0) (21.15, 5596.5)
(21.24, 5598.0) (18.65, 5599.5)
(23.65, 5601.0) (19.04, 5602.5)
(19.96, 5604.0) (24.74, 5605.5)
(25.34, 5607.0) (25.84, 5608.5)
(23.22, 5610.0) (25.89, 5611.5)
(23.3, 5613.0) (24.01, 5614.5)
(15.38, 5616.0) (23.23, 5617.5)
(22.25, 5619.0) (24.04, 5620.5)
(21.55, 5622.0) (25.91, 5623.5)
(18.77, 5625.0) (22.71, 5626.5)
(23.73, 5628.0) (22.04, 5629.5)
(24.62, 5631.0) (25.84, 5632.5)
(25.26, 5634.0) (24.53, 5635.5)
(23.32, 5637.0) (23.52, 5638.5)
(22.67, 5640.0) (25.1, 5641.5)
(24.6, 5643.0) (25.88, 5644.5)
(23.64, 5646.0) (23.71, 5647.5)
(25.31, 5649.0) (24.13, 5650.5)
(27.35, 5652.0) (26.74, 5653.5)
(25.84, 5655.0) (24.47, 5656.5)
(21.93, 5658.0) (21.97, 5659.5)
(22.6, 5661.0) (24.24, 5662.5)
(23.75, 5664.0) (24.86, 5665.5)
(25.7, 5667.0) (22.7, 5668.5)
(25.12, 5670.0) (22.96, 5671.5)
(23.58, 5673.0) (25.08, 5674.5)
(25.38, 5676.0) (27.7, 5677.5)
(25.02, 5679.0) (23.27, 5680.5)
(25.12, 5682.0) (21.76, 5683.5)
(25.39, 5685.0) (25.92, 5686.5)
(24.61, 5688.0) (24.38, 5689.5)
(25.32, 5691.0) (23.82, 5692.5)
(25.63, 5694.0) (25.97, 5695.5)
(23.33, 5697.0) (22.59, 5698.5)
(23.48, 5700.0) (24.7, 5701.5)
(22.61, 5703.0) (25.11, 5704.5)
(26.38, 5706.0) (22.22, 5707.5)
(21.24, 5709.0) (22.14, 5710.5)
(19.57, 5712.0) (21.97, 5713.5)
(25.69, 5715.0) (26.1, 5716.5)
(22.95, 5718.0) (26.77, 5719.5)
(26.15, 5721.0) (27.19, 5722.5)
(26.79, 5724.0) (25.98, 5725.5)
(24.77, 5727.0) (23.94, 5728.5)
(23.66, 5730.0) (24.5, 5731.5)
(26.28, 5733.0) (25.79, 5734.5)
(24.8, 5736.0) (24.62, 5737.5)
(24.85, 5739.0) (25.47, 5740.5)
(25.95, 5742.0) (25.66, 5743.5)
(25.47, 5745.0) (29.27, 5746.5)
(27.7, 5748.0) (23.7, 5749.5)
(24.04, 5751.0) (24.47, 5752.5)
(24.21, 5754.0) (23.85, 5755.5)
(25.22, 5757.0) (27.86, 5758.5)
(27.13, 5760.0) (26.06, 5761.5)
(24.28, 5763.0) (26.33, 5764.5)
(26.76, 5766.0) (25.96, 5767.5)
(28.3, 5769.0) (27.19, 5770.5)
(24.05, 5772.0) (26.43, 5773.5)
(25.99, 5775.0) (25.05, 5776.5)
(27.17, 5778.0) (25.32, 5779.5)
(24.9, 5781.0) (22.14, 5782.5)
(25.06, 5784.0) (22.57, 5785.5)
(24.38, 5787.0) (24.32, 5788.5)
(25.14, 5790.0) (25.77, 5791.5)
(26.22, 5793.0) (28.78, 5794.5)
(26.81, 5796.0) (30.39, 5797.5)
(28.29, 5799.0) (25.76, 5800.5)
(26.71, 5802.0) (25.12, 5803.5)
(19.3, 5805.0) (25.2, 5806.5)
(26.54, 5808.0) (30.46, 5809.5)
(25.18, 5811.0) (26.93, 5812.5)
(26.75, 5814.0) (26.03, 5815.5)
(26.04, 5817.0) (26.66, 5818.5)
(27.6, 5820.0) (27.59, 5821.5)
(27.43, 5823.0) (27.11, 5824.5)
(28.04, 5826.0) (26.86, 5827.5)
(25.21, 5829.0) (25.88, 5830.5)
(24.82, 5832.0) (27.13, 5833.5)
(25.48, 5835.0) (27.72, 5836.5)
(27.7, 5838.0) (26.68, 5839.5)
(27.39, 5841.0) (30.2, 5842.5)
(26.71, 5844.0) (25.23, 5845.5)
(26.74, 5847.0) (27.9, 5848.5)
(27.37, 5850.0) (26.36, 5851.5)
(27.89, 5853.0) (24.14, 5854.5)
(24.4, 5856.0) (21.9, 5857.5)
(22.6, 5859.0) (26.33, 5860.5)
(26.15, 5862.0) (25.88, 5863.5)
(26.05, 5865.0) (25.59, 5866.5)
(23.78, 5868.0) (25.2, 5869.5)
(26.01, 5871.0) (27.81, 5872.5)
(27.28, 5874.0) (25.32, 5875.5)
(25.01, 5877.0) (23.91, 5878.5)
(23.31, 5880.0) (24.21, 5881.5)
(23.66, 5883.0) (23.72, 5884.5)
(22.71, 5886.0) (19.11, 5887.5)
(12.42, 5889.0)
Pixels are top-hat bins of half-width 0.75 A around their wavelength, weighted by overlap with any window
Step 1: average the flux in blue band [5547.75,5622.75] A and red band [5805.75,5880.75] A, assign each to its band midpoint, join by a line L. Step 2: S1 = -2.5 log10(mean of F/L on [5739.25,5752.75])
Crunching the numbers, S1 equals -0.05 mag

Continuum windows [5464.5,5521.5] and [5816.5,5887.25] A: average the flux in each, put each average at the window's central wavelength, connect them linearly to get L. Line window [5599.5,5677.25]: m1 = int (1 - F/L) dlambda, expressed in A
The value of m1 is -2.1 A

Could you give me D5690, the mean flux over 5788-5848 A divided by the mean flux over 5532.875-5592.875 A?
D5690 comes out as 1.21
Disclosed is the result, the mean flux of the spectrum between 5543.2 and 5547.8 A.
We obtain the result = 23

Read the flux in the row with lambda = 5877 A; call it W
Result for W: 25.01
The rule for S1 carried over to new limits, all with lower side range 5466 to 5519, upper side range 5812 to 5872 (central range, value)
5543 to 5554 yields -0.064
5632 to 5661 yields -0.049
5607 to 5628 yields 0.002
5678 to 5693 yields -0.025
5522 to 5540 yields -0.032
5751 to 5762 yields -0.018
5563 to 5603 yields 0.072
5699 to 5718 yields 0.041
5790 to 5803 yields -0.064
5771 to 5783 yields 0.004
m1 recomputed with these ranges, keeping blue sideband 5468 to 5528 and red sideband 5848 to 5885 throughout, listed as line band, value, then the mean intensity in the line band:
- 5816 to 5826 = -0.9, 27.1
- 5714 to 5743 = -1.9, 25.4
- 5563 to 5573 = 0.4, 21.2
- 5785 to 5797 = -0.6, 25.7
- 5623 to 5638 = -0.5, 23.6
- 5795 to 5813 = -1.3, 26.4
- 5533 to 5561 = -1.3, 22.9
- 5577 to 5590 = 0.9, 20.7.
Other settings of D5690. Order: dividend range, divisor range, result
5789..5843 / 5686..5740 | 1.09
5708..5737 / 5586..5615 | 1.12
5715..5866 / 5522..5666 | 1.14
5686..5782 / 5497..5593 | 1.15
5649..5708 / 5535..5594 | 1.11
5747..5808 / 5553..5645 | 1.15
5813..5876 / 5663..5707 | 1.07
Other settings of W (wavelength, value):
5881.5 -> 24.21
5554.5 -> 22.87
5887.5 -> 19.11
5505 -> 22.18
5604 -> 19.96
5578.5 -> 24.56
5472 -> 21.73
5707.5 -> 22.22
